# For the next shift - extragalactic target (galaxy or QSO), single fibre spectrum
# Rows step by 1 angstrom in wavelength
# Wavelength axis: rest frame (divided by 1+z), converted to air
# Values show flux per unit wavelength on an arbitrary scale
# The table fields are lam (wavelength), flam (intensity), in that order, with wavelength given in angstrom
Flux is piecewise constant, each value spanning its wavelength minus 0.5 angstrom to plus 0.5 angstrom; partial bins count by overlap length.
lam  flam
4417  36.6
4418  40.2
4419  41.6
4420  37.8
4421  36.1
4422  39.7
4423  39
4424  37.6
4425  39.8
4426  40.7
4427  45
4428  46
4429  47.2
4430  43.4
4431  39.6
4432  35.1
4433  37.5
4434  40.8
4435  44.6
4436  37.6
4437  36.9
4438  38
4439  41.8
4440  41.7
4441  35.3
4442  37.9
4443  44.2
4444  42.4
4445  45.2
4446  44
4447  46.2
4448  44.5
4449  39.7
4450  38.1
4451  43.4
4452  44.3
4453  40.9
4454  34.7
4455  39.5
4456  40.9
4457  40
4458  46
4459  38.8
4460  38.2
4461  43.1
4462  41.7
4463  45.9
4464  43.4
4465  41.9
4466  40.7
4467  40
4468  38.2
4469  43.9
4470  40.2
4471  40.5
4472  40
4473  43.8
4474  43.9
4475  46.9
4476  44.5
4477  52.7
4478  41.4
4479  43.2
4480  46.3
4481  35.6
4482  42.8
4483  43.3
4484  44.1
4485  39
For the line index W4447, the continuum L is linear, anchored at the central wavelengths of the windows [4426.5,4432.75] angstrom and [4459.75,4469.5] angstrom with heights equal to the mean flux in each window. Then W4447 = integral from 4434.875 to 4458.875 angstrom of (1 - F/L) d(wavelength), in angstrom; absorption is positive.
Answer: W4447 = 0.62 angstrom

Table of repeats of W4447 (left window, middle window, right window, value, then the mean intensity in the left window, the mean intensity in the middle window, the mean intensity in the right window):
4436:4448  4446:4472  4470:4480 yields 0.75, 41.2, 41.4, 44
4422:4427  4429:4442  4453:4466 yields 0.22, 39.9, 39.6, 41.1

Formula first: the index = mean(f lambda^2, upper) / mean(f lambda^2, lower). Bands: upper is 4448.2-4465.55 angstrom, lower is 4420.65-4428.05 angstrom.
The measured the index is 1.04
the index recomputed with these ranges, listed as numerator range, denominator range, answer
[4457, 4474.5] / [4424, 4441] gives 1.04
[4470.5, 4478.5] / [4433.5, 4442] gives 1.14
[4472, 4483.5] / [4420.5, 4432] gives 1.09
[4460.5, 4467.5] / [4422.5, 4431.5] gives 1.03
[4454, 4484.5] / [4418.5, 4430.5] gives 1.05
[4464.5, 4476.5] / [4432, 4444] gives 1.08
